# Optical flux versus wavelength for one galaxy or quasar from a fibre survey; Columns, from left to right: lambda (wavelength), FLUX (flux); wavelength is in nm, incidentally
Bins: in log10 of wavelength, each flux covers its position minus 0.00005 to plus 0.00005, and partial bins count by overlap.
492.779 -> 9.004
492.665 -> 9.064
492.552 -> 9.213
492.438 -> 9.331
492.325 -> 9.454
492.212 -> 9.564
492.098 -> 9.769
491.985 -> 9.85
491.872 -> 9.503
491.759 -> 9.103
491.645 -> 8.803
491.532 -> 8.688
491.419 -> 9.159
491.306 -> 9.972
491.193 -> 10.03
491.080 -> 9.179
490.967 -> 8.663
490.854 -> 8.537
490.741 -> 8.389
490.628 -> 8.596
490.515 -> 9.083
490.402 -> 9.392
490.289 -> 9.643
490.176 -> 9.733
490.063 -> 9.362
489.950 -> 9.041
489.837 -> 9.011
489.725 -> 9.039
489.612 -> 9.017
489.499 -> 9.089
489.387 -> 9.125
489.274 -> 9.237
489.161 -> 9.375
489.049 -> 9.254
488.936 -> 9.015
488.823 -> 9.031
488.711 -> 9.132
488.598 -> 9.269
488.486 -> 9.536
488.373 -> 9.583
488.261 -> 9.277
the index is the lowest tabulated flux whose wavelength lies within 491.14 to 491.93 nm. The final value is 8.688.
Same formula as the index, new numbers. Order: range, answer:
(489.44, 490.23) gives 9.011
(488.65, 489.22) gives 9.015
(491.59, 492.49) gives 8.803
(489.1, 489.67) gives 9.017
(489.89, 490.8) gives 8.389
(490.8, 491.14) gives 8.537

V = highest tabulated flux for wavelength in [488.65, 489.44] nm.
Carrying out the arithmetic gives 9.375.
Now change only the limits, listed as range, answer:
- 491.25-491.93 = 9.972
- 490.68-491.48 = 10.03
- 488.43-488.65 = 9.536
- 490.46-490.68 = 9.083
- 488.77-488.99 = 9.031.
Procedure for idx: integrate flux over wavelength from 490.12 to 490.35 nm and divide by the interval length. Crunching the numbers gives 9.67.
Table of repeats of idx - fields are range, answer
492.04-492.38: 9.6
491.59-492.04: 9.31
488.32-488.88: 9.3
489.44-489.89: 9.06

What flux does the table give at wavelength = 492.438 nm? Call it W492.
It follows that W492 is 9.331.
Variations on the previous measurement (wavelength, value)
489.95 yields 9.041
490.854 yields 8.537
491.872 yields 9.503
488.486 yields 9.536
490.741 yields 8.389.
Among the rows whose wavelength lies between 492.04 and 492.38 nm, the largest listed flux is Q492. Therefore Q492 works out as 9.769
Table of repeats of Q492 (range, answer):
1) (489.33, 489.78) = 9.125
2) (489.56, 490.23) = 9.733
